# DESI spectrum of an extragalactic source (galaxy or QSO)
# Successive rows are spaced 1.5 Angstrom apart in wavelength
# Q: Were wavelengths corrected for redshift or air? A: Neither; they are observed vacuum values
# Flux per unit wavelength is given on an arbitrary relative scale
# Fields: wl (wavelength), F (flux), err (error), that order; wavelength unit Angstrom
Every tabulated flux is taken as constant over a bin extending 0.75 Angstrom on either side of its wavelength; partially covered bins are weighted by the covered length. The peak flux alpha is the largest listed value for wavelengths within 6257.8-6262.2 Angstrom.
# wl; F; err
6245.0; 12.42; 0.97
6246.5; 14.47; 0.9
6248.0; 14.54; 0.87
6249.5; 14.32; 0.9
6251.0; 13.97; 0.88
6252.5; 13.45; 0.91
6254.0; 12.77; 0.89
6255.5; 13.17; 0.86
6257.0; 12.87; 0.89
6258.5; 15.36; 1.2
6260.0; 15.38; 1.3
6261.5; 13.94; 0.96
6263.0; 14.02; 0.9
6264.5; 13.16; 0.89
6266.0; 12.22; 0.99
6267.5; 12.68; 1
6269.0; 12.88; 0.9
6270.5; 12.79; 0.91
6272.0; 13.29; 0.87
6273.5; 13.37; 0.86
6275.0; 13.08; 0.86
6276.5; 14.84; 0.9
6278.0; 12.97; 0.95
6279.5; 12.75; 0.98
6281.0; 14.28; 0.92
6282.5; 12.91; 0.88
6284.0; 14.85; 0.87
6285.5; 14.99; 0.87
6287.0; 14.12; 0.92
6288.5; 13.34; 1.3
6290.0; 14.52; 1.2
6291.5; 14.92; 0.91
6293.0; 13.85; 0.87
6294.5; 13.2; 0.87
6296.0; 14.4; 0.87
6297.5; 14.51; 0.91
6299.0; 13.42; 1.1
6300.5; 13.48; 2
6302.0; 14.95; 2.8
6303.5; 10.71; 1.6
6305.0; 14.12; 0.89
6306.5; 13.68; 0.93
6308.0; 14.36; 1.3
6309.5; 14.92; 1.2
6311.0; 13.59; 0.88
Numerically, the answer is 15.38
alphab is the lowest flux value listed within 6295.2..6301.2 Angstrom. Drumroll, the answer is 13.42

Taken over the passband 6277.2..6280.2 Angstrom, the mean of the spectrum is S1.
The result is 12.9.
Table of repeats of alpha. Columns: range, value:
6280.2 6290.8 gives 14.99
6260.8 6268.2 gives 14.02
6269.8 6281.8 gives 14.84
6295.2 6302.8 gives 14.95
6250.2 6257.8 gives 13.97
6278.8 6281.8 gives 14.28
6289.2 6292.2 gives 14.92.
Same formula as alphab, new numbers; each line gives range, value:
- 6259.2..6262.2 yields 13.94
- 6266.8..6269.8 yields 12.68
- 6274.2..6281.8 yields 12.75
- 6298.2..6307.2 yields 10.71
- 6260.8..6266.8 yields 12.22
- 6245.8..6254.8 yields 12.77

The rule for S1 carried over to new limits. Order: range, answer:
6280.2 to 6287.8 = 14.2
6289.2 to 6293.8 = 14.4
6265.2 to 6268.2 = 12.5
